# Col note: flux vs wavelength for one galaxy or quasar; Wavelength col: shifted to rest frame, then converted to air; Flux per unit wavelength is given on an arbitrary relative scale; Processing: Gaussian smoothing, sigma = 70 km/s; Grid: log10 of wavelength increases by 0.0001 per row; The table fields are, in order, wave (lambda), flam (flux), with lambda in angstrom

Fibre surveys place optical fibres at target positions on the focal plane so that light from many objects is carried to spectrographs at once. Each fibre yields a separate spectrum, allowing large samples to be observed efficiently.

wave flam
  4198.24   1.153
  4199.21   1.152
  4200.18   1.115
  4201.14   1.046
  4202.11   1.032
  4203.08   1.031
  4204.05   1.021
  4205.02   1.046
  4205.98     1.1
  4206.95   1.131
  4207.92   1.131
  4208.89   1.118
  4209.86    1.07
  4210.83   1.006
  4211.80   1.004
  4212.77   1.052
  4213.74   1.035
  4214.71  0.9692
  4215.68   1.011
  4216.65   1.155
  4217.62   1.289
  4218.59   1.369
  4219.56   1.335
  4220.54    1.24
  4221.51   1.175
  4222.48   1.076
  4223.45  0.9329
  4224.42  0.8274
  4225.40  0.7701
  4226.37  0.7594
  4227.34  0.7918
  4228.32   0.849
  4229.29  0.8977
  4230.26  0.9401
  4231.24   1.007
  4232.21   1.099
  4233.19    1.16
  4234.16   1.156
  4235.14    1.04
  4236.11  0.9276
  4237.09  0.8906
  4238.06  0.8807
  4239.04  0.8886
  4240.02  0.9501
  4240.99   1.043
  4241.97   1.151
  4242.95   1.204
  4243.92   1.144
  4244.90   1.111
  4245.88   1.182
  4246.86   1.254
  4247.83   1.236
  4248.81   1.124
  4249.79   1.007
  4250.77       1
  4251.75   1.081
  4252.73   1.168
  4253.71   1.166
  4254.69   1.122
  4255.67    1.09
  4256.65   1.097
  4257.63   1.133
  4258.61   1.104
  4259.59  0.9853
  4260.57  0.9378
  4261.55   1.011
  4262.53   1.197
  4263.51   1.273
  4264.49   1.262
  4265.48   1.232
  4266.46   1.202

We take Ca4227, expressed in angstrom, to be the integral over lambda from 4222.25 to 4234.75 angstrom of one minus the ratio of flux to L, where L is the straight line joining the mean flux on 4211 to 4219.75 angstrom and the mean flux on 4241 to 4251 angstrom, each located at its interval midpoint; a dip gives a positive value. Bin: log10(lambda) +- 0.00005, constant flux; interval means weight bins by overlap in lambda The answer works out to 2.1 angstrom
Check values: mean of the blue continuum 1.12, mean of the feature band 0.942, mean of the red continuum 1.14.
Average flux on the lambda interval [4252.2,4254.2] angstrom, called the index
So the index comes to 1.16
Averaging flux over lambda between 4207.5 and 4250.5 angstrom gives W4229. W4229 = 1.05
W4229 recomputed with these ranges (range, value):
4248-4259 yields 1.1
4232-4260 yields 1.08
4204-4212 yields 1.07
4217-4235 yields 1.04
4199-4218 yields 1.07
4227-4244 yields 1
